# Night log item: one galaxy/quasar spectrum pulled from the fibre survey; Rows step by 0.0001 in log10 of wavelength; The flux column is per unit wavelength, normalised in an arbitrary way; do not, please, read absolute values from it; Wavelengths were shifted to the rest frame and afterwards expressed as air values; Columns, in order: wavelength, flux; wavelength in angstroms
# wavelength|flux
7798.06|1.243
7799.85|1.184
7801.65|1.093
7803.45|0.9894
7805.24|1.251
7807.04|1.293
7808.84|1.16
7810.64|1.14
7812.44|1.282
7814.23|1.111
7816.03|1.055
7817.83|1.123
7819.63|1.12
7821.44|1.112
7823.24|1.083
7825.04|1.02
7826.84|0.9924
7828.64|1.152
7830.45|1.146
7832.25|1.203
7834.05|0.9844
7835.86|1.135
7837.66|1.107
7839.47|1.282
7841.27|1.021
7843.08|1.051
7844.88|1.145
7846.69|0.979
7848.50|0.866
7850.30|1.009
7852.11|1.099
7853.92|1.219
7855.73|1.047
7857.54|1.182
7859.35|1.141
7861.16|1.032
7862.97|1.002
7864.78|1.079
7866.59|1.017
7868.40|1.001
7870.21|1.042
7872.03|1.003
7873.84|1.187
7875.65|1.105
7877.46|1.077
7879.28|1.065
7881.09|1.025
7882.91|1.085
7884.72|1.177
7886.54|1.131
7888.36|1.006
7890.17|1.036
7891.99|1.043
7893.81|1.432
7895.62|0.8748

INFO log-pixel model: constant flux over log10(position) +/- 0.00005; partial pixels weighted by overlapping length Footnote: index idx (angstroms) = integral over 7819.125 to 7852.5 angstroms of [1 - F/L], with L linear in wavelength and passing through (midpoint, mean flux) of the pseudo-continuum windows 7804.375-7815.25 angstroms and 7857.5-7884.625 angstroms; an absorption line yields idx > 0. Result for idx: 2.0 angstroms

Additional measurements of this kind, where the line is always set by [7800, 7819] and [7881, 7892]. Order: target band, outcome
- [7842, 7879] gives 1.27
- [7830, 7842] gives -0.01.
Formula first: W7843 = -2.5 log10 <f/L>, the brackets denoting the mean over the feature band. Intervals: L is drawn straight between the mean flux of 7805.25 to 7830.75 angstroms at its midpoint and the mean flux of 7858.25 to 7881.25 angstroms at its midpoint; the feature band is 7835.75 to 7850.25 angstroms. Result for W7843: 0.03 mag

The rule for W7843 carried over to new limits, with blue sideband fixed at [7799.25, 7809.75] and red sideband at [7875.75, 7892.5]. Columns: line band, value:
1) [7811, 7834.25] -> 0.03 mag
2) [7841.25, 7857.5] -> 0.05 mag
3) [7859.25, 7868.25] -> 0.05 mag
